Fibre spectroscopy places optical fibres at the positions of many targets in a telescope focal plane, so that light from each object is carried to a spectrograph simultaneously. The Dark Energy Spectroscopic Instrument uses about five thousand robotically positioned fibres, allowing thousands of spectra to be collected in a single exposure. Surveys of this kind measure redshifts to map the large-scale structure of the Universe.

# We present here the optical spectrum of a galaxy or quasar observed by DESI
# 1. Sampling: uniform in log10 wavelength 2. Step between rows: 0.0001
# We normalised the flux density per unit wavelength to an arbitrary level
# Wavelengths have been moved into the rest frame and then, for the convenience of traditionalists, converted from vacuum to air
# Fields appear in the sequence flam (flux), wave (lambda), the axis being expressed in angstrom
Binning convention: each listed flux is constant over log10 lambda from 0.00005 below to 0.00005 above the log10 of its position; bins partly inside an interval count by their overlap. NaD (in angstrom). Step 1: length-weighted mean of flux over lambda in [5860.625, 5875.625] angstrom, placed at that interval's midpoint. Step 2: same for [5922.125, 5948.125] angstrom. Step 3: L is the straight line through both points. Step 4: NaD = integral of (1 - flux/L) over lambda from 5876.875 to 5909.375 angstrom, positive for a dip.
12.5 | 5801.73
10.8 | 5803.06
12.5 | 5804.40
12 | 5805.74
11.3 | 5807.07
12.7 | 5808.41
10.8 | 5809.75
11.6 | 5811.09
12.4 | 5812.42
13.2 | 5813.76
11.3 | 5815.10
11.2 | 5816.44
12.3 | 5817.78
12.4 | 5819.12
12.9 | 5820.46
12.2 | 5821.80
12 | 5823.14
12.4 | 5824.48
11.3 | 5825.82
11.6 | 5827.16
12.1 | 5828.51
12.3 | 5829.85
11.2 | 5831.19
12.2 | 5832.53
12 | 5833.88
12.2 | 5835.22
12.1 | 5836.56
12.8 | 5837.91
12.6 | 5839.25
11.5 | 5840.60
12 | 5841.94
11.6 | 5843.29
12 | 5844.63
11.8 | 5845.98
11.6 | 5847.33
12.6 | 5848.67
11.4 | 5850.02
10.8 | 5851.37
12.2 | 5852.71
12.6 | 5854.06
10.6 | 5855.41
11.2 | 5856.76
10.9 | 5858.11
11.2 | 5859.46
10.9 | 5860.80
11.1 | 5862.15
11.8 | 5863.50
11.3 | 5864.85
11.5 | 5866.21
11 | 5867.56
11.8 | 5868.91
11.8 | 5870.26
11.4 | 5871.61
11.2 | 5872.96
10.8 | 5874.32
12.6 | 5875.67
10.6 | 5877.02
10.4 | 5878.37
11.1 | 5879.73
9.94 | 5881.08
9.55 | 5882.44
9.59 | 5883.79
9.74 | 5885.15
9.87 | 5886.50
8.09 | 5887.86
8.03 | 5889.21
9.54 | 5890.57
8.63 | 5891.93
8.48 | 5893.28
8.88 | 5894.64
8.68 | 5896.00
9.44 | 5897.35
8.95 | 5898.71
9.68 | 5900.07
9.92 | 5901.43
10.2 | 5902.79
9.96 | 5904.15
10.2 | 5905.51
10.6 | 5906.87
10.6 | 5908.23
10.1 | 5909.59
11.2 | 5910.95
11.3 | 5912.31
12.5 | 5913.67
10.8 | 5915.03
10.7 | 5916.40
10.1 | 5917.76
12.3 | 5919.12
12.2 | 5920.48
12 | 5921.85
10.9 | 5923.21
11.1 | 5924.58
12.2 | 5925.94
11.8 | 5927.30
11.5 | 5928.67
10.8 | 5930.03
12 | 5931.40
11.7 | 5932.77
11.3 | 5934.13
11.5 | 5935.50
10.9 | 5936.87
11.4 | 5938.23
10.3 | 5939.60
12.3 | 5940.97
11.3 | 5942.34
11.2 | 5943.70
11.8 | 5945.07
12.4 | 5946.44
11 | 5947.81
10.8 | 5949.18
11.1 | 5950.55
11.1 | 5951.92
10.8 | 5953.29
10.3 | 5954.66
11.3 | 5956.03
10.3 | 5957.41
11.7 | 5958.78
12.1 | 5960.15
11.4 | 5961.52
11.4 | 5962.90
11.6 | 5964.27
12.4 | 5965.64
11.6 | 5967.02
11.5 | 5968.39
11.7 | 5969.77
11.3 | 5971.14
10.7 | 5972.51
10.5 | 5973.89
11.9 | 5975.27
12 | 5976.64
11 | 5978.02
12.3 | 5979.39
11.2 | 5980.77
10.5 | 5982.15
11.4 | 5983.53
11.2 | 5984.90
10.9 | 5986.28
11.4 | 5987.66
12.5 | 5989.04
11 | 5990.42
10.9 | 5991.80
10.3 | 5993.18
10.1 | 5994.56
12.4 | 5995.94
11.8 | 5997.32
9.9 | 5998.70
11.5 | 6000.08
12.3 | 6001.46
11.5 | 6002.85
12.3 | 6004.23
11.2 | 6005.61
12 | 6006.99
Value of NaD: 5.2 angstrom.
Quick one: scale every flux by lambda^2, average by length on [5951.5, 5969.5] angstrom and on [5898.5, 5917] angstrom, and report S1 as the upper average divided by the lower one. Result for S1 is 1.10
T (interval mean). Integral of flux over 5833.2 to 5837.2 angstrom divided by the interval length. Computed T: 12.1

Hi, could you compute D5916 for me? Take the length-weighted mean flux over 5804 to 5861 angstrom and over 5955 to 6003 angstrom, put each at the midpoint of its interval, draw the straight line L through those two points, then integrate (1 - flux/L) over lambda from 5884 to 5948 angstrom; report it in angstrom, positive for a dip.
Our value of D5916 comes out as 5.2 angstrom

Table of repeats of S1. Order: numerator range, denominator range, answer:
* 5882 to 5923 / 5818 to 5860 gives 0.87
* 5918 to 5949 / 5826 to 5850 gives 0.99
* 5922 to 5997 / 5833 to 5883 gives 1.02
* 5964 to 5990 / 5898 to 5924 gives 1.09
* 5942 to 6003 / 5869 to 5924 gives 1.12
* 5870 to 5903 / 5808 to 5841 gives 0.84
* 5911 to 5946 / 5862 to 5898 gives 1.14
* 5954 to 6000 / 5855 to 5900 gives 1.13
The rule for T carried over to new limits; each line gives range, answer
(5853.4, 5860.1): 11.3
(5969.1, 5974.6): 11.1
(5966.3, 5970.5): 11.6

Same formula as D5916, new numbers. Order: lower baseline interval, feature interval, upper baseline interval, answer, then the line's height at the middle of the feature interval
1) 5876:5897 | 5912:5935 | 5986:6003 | -3.2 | 10.1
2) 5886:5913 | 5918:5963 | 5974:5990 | -3.8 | 10.5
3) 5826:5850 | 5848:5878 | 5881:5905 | -1.9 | 10.8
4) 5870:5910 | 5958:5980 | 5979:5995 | -1.3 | 10.9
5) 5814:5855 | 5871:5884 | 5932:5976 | 1.1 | 11.7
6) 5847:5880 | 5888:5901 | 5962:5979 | 2.8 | 11.4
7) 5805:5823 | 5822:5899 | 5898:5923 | 2.7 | 11.4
